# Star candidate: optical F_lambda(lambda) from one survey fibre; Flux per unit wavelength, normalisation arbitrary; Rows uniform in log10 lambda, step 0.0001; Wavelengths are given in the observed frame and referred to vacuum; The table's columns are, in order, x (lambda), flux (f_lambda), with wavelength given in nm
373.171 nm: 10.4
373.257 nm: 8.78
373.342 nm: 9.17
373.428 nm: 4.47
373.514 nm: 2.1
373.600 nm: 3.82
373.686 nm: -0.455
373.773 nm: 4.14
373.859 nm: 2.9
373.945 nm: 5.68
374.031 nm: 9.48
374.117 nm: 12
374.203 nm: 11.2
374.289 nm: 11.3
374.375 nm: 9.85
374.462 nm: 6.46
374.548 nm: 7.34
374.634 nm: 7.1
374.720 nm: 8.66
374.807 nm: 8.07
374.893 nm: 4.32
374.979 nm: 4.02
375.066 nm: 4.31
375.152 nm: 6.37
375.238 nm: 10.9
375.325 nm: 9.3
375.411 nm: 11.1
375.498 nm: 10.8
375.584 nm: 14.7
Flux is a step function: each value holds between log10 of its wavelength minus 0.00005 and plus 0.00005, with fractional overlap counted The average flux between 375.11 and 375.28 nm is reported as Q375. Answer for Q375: 8.65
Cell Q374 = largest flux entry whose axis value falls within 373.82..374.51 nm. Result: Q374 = 12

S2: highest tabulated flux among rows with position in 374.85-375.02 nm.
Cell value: 4.32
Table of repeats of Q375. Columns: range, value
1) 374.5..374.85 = 7.78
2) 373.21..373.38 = 9.05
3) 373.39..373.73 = 2.45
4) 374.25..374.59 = 8.7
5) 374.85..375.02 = 4.19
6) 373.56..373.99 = 3.24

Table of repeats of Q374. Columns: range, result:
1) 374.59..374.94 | 8.66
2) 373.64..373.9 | 4.14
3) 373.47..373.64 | 3.82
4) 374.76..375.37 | 10.9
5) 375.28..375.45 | 11.1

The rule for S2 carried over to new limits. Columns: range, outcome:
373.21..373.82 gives 9.17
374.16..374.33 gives 11.3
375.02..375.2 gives 6.37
